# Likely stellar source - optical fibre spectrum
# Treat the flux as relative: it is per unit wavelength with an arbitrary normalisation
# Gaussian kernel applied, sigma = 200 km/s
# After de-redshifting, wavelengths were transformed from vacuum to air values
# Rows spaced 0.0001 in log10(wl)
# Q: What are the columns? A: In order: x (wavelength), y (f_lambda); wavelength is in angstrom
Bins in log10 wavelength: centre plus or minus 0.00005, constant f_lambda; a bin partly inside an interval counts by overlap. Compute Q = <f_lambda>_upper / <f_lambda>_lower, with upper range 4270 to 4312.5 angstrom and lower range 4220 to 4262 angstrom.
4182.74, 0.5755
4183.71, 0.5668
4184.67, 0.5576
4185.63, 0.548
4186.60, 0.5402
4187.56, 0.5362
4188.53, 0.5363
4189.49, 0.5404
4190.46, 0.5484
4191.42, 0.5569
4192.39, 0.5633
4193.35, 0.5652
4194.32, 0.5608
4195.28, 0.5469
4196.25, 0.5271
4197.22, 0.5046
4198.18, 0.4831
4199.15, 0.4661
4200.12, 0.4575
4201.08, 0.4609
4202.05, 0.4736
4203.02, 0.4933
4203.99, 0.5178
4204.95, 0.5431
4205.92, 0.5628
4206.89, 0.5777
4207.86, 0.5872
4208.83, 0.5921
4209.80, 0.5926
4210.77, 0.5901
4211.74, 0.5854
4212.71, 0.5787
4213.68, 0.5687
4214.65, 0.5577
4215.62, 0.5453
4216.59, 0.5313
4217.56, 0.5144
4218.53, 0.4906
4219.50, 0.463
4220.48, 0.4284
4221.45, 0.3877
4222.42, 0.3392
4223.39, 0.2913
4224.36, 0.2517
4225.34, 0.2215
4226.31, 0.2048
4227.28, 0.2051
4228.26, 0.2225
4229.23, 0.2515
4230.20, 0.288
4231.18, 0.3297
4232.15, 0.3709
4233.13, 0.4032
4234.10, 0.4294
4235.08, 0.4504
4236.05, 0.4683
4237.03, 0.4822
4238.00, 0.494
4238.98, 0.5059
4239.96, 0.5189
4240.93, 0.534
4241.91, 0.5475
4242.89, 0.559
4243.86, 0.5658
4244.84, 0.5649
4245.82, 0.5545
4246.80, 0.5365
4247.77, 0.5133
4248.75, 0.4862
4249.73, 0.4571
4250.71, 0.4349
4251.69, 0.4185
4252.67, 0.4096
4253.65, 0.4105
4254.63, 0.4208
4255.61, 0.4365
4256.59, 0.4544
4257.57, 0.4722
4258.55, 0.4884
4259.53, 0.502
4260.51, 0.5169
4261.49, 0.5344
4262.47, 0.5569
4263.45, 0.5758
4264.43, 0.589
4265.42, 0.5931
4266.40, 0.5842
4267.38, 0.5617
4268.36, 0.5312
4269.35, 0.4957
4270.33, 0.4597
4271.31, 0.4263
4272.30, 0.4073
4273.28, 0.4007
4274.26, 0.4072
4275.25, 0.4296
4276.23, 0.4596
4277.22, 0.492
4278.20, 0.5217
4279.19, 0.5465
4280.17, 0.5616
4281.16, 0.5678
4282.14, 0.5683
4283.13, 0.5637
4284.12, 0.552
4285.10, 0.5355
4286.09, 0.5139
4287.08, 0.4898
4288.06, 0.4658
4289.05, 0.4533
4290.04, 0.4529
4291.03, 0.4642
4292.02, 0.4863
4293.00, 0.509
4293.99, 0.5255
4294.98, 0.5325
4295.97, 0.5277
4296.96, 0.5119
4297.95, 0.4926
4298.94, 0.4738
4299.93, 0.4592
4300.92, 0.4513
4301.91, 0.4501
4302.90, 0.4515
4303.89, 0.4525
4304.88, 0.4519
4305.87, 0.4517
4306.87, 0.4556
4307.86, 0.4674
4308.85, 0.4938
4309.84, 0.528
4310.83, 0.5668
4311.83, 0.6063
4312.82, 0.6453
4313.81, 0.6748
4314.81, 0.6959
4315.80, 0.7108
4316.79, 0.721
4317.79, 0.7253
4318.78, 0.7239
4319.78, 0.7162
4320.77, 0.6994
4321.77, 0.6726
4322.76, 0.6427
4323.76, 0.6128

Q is 1.1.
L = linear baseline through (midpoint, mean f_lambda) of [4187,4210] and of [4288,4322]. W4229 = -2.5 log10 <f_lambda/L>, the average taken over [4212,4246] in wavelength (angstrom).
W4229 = 0.24 mag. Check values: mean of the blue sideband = 0.532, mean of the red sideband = 0.548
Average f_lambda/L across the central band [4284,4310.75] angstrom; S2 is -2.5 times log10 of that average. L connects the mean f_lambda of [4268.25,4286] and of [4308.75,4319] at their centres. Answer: 0.19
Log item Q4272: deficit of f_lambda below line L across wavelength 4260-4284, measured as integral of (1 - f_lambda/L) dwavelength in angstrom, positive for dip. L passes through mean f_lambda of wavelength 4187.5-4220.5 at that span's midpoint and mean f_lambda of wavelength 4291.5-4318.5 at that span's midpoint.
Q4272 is 1.0 angstrom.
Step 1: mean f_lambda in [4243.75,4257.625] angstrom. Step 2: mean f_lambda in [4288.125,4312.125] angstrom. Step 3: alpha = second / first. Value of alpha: 1.03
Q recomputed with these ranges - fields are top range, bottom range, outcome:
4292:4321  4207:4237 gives 1.30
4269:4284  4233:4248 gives 0.96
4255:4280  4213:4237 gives 1.29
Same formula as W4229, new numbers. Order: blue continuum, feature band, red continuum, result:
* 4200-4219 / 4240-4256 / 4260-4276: 0.056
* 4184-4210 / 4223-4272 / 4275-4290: 0.156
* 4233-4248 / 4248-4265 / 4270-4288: 0.050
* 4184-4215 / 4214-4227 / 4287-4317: 0.317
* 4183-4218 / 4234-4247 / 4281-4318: 0.039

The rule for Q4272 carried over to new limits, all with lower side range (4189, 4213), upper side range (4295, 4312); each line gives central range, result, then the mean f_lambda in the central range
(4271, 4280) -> 0.8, 0.459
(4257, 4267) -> -0.7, 0.541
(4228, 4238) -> 2.7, 0.379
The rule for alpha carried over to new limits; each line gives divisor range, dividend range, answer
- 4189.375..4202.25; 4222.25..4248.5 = 0.80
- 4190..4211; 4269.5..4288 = 0.92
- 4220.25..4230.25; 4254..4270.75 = 1.86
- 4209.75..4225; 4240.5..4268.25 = 1.07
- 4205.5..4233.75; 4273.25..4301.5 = 1.16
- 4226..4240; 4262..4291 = 1.36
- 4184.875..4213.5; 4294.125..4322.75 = 1.05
